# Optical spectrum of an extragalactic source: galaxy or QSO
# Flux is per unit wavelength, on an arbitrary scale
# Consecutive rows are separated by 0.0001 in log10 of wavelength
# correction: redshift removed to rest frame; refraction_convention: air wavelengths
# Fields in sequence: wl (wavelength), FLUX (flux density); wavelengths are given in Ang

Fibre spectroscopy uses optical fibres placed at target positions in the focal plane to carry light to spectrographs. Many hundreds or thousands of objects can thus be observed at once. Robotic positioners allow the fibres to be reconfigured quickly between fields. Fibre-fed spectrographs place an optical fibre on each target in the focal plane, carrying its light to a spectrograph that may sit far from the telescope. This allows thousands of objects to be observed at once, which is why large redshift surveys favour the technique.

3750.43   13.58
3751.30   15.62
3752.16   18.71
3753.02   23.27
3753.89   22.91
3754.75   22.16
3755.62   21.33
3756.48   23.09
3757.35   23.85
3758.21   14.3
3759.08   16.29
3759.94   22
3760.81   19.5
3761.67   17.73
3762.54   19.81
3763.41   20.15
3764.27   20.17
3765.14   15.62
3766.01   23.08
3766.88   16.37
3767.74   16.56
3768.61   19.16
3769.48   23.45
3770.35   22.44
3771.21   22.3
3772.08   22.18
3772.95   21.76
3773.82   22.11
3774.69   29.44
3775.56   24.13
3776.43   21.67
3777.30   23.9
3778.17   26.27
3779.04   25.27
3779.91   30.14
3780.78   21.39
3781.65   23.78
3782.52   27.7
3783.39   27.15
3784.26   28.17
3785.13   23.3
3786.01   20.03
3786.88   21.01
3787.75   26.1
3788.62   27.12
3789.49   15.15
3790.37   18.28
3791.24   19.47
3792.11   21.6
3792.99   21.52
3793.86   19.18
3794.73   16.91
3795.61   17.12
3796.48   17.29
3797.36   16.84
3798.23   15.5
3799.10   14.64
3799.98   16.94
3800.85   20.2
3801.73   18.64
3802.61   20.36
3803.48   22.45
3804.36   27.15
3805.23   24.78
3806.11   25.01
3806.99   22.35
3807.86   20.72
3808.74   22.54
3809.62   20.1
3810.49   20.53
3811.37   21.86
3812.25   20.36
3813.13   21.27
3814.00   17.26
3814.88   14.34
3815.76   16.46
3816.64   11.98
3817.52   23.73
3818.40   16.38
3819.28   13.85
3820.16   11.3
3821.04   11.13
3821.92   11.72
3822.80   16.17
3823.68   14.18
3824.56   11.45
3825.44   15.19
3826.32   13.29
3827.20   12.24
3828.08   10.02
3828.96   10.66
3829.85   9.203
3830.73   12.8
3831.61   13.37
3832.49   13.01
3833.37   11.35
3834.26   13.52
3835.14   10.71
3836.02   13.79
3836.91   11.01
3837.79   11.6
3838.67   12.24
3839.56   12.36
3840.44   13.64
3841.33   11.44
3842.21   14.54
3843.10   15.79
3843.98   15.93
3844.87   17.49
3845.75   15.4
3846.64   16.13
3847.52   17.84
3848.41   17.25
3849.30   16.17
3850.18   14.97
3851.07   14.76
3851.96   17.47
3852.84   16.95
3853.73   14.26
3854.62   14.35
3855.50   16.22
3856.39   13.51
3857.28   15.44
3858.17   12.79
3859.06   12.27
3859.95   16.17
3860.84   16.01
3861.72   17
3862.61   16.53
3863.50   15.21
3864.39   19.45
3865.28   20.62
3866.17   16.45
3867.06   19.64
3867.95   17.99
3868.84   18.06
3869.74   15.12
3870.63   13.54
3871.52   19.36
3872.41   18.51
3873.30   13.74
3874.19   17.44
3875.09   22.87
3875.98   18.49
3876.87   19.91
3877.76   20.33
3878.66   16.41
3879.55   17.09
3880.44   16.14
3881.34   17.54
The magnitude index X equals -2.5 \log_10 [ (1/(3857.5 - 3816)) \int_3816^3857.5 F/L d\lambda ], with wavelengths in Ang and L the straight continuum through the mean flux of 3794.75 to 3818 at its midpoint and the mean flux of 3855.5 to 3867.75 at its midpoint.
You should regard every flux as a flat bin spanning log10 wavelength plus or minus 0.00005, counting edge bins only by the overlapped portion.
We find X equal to 0.25 mag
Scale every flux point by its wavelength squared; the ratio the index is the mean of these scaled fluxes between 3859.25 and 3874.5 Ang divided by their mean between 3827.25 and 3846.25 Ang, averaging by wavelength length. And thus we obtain 1.35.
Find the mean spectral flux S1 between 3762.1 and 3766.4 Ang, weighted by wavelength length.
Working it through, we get 19.7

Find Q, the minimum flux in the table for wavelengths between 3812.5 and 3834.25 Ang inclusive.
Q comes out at 9.203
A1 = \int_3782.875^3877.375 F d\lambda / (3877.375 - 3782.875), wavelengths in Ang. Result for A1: 17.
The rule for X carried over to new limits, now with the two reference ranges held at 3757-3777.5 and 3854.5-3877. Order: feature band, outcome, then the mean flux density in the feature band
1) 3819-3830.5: 0.44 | 12.3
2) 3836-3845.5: 0.29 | 13.6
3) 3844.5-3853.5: 0.07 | 16.4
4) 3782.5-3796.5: -0.09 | 21.5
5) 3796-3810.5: -0.06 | 20.4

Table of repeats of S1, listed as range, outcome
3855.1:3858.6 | 14.5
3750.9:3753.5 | 19.3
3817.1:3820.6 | 16.3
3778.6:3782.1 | 25.2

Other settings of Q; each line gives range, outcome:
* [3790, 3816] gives 14.34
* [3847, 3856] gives 14.26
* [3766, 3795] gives 15.15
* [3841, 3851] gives 11.44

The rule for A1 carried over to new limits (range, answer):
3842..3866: 16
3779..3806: 21.4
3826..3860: 13.9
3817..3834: 13.2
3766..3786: 23.5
